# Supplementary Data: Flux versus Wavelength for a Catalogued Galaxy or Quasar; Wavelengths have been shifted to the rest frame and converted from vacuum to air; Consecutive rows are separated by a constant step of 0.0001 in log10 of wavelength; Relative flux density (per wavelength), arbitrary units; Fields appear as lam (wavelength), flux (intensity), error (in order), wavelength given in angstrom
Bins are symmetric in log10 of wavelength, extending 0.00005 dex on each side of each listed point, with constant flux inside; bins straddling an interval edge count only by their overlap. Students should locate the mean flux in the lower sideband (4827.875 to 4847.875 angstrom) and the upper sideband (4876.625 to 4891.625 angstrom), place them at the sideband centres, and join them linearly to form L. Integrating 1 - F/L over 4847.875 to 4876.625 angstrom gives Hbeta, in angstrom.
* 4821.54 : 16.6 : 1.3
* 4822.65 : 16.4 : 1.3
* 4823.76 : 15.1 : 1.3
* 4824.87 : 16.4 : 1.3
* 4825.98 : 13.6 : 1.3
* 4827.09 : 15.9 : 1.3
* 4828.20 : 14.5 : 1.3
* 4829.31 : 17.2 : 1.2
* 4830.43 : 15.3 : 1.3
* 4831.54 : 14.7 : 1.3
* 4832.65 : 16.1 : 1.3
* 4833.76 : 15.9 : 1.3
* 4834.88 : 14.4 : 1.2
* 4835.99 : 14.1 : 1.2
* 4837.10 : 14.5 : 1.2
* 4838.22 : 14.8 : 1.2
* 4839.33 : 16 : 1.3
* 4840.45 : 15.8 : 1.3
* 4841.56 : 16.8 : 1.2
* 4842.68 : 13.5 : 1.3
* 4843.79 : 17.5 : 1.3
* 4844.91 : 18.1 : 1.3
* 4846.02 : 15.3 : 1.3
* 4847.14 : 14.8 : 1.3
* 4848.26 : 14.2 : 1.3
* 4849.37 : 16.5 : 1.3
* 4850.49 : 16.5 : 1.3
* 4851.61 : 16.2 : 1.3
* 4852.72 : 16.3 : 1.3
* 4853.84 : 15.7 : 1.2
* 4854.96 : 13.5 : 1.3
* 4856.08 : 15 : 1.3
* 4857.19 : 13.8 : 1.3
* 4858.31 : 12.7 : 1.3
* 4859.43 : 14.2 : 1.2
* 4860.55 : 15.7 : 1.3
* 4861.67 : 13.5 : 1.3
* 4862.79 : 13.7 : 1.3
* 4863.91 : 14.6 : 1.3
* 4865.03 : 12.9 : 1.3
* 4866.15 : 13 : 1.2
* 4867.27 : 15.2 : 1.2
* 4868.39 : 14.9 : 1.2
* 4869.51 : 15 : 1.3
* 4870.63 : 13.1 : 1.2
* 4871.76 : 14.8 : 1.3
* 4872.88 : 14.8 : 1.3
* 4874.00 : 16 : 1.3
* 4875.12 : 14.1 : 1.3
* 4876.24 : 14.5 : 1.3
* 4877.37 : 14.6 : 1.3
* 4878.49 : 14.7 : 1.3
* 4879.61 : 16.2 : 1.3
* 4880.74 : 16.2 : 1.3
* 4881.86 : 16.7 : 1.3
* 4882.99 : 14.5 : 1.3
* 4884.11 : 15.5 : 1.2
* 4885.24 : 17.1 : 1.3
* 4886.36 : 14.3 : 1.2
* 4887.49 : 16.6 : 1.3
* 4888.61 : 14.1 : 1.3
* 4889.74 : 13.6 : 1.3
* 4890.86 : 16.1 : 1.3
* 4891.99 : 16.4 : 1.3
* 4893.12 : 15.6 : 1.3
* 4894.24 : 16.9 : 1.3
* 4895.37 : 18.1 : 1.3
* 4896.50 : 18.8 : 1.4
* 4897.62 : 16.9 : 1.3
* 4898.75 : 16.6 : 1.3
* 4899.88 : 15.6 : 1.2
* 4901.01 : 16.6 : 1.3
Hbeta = 1.5 angstrom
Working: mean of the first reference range 15.5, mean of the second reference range 15.4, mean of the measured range 14.6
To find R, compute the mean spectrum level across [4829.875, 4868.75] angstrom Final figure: 15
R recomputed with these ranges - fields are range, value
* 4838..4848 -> 15.8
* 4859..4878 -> 14.4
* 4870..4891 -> 15.1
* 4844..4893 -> 15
